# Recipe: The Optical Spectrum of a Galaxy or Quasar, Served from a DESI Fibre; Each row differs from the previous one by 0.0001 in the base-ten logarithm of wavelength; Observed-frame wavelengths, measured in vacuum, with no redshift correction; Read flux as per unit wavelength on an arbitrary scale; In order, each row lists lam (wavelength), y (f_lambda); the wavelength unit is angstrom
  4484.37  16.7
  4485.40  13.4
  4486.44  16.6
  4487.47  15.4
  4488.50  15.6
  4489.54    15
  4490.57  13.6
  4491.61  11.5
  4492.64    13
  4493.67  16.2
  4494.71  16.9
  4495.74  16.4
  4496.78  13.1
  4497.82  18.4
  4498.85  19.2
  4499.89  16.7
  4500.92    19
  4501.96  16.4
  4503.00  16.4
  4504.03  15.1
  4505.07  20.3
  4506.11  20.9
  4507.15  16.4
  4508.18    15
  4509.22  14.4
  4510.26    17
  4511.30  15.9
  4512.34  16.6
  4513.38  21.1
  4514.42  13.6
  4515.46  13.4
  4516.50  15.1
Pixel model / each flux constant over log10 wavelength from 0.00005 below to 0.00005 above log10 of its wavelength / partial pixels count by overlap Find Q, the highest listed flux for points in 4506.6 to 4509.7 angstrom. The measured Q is 16.4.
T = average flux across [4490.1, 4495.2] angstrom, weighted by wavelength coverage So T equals 14.2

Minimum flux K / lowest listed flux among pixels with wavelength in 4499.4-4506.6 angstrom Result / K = 15.1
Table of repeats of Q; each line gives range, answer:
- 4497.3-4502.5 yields 19.2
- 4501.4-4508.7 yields 20.9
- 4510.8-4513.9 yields 21.1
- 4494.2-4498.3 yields 18.4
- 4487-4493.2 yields 15.6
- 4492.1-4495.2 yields 16.9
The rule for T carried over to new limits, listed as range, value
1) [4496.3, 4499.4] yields 16.9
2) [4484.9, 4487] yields 15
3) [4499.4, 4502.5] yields 17.4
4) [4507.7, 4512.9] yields 15.8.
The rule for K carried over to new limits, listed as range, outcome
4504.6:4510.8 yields 14.4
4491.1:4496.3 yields 11.5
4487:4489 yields 15.4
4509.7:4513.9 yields 15.9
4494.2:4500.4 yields 13.1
